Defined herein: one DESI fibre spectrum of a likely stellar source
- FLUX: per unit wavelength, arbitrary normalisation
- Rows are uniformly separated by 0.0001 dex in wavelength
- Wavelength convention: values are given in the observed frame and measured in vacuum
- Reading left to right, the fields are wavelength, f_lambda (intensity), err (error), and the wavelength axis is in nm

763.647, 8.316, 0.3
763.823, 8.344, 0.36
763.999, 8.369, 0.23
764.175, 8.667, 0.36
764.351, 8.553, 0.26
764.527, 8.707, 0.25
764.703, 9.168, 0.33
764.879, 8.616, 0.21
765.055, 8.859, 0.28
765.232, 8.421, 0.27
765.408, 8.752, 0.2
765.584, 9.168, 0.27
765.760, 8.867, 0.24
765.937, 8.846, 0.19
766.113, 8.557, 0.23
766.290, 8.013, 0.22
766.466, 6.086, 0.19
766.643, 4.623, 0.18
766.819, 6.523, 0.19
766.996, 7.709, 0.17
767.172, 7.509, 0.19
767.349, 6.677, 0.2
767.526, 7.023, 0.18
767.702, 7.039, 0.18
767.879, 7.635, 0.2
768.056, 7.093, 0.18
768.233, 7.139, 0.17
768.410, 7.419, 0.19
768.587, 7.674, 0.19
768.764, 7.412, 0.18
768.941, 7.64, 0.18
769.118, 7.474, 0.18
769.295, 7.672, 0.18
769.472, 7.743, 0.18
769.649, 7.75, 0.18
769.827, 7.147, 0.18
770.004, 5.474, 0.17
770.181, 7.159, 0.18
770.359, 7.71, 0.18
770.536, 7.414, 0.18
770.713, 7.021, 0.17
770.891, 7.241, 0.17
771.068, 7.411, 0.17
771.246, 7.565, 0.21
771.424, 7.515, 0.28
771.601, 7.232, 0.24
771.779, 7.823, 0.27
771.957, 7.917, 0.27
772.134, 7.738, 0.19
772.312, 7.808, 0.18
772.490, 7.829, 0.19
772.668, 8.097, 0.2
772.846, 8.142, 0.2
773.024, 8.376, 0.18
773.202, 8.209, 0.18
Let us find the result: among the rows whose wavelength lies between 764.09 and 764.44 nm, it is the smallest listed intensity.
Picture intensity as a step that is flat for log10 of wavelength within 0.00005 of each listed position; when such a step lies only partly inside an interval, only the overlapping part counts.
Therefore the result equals 8.553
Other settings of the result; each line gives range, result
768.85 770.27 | 5.474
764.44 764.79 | 8.707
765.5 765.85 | 8.867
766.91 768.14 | 6.677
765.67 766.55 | 6.086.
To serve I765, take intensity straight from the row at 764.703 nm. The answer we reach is 9.168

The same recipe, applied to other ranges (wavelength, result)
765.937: 8.846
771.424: 7.515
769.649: 7.75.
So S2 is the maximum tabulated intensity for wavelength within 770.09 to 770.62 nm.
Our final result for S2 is 7.71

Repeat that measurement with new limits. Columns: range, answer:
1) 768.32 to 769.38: 7.674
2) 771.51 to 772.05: 7.917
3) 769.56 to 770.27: 7.75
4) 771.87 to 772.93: 8.142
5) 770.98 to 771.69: 7.565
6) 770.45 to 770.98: 7.414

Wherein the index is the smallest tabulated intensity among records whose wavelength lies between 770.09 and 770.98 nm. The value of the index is 7.021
